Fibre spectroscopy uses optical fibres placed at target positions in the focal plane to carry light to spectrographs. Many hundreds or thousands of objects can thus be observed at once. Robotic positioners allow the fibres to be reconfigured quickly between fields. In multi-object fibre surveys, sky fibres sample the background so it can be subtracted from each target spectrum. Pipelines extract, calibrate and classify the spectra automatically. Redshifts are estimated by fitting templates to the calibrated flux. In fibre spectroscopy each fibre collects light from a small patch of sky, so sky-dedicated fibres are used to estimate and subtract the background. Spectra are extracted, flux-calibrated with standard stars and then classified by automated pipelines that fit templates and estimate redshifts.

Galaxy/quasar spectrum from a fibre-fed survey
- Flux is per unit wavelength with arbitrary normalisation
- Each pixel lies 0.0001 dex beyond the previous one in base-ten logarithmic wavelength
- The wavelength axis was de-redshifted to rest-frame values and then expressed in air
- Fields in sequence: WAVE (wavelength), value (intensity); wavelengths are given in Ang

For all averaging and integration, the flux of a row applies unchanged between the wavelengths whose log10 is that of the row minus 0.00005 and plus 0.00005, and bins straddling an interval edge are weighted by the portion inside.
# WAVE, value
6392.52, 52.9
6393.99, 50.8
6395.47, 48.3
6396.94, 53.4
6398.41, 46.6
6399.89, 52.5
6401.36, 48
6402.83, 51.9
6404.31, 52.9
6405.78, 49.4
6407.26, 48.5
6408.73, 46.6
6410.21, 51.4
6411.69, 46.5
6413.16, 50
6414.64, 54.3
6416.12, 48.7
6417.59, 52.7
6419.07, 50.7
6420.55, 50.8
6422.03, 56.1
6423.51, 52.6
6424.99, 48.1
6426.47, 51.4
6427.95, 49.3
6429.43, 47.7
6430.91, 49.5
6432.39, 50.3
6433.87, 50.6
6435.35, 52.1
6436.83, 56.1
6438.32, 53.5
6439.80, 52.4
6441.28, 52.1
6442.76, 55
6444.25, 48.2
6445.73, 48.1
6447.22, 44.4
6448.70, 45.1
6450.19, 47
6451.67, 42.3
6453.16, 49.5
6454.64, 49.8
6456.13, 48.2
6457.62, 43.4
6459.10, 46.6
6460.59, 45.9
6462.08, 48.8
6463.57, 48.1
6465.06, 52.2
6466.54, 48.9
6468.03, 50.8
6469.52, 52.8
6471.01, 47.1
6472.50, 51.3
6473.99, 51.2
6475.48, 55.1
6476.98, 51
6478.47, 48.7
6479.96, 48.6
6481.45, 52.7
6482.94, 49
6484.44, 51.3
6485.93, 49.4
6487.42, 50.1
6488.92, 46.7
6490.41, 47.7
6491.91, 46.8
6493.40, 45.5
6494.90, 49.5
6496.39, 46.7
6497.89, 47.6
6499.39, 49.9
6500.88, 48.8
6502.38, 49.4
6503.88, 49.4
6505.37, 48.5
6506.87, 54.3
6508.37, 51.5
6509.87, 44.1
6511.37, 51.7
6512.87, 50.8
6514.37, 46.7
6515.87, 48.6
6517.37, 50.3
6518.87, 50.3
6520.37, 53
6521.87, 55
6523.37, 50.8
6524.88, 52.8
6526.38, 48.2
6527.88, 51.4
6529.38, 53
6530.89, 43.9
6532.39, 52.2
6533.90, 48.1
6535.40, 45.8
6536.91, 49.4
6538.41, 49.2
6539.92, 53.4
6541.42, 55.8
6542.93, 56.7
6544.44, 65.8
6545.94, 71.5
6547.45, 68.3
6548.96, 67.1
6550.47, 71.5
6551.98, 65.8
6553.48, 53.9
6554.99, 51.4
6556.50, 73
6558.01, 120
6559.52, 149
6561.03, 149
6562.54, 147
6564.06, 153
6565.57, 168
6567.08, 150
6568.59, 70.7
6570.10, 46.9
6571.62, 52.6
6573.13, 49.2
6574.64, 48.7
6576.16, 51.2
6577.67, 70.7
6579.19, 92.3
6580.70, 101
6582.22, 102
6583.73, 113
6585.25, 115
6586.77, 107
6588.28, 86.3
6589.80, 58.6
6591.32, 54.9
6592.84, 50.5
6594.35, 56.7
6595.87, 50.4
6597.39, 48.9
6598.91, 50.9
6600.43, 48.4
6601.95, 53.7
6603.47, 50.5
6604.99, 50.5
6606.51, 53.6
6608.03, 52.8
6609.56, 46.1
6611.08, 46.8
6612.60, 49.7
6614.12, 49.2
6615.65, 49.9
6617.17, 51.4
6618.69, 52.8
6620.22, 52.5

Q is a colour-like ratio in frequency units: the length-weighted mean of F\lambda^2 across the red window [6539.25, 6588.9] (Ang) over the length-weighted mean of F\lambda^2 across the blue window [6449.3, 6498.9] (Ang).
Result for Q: 1.9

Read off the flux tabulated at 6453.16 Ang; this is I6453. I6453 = 49.5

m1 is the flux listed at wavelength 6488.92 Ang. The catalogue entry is 46.7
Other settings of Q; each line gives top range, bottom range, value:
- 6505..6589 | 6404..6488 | 1.50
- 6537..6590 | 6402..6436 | 1.77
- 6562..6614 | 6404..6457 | 1.56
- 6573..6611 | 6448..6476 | 1.42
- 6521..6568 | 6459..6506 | 1.60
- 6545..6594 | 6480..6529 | 1.81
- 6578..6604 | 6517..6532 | 1.46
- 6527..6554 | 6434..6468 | 1.19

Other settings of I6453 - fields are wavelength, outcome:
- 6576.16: 51.2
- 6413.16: 50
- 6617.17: 51.4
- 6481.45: 52.7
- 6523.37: 50.8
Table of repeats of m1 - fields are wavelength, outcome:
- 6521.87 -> 55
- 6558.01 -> 120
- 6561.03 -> 149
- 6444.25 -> 48.2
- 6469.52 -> 52.8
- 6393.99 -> 50.8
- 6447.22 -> 44.4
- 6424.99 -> 48.1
